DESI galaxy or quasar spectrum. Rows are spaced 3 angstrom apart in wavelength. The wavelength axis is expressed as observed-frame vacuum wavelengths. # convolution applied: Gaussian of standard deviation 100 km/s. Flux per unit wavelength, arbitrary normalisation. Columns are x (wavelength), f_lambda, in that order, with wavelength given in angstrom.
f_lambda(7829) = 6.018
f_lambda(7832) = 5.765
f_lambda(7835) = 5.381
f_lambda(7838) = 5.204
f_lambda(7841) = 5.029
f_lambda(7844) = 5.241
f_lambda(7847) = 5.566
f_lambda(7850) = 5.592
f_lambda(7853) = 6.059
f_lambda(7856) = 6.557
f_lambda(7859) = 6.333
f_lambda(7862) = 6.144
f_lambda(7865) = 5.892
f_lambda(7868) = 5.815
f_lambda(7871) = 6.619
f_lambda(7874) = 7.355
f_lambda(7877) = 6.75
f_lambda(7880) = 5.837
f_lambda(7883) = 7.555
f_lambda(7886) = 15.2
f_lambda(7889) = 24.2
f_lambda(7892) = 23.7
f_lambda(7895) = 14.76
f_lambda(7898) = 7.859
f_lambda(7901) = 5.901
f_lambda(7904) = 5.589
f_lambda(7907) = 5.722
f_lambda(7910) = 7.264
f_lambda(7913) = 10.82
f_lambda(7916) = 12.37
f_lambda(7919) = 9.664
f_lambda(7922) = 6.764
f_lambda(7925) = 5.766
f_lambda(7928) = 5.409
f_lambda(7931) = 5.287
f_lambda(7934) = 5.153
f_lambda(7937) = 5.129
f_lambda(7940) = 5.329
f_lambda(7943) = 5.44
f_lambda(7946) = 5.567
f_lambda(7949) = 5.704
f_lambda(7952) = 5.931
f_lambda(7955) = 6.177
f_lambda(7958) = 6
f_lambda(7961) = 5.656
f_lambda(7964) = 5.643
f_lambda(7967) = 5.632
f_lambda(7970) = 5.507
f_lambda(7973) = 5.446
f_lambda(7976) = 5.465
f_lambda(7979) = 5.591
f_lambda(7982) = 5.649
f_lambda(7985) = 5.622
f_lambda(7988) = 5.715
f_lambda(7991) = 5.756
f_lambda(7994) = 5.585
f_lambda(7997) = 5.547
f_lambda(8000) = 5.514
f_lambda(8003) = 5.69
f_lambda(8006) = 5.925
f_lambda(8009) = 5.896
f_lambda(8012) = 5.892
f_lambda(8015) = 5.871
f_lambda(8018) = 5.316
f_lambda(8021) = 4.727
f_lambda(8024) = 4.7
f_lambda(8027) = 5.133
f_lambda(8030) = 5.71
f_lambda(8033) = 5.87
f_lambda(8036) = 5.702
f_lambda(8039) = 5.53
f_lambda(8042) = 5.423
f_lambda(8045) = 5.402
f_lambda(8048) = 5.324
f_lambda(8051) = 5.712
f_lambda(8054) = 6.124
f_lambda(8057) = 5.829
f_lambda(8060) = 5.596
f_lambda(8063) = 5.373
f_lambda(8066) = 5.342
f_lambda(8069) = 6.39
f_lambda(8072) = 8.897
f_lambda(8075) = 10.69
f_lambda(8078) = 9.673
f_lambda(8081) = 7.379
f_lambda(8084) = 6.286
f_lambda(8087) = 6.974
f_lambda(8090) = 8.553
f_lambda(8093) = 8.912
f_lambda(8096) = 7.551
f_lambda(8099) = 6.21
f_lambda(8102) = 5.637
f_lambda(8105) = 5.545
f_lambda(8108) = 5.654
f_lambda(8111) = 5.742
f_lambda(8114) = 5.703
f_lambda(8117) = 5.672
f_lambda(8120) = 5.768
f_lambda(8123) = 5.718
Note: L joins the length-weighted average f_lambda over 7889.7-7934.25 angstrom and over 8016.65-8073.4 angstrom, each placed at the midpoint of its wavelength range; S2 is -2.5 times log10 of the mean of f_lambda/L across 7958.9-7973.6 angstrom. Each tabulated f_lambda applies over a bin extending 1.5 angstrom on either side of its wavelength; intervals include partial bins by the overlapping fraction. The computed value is 0.35 mag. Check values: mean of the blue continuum 9.18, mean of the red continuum 5.68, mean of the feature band 5.6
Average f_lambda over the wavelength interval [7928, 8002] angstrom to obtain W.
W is 5.58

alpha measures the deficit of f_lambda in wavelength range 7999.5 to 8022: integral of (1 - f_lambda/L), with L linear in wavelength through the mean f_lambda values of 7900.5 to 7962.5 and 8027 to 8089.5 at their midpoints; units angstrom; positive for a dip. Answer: 3.0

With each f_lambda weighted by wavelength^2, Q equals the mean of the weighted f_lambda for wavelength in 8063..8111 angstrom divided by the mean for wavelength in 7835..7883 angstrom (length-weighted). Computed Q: 1.3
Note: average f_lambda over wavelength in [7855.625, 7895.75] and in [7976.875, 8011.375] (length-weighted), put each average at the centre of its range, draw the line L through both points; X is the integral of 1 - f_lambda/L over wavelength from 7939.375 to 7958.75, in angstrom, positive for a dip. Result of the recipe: 4.3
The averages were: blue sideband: 10.2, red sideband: 5.68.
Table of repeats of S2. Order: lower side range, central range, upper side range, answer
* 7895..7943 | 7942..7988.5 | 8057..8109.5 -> 0.25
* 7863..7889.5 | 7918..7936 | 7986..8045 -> 0.23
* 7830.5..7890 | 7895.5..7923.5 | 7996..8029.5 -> -0.23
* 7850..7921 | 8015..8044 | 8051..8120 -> 0.35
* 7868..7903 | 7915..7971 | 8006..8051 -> 0.40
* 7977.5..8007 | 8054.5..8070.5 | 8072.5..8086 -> 0.35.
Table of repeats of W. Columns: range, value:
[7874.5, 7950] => 8.75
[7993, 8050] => 5.51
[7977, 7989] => 5.63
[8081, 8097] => 7.63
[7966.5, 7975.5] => 5.51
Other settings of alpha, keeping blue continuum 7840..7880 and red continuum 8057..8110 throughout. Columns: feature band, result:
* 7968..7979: 1.80 angstrom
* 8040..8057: 3.16 angstrom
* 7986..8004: 2.79 angstrom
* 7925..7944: 3.19 angstrom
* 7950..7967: 1.70 angstrom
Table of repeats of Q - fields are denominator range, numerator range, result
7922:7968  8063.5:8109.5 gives 1.34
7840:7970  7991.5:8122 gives 0.85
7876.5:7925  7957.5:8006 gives 0.54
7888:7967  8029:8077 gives 0.80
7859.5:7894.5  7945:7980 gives 0.56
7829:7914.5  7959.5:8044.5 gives 0.70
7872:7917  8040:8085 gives 0.65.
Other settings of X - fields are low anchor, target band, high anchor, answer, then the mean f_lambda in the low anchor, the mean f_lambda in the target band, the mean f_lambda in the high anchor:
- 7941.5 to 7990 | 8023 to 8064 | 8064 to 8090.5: 9.00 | 5.67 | 5.54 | 7.72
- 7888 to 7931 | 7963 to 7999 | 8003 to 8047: 8.12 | 10.1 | 5.59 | 5.51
